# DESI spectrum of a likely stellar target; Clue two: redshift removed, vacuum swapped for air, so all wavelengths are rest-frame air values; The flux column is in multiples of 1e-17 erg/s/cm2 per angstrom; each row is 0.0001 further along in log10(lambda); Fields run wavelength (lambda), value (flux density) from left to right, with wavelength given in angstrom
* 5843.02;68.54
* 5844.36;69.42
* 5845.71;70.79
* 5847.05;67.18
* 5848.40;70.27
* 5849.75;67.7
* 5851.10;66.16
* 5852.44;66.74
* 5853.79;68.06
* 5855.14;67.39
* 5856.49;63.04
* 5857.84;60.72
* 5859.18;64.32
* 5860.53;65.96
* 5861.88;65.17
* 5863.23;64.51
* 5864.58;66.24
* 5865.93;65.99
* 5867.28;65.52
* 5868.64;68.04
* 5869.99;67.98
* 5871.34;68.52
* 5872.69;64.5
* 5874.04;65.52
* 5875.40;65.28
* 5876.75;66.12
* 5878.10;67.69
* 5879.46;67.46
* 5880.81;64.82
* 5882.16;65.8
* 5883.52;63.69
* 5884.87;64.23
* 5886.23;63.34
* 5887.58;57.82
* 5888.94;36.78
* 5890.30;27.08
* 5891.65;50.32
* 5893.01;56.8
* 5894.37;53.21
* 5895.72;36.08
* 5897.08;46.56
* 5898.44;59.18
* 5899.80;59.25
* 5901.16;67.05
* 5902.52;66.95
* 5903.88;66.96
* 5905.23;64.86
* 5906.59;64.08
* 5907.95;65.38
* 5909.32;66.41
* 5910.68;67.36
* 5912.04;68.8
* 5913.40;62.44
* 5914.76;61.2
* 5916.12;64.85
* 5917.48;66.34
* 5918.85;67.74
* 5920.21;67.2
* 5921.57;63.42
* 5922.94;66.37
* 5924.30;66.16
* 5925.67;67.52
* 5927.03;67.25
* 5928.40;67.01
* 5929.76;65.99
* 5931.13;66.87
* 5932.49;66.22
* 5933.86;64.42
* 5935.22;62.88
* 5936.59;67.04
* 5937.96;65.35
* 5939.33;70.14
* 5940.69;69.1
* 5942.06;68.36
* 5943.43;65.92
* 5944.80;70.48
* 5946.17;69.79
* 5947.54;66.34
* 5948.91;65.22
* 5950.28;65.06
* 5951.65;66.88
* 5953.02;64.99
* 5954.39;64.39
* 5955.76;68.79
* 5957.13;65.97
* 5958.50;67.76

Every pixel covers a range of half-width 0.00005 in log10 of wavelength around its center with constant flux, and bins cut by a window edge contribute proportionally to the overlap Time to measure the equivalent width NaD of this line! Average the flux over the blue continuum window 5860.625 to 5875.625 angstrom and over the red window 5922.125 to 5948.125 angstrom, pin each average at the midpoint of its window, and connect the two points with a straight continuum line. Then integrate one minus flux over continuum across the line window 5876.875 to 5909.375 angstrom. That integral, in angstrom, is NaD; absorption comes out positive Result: 3.93 angstrom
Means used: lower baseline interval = 66.1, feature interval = 58.4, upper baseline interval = 67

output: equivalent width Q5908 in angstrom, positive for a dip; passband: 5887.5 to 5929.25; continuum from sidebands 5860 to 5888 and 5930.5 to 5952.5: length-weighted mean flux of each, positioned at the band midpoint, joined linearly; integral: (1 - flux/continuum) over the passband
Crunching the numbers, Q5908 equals 3.7 angstrom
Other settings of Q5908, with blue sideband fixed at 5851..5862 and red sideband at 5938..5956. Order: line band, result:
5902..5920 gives 0.2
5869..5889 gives 0.5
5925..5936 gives 0.1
